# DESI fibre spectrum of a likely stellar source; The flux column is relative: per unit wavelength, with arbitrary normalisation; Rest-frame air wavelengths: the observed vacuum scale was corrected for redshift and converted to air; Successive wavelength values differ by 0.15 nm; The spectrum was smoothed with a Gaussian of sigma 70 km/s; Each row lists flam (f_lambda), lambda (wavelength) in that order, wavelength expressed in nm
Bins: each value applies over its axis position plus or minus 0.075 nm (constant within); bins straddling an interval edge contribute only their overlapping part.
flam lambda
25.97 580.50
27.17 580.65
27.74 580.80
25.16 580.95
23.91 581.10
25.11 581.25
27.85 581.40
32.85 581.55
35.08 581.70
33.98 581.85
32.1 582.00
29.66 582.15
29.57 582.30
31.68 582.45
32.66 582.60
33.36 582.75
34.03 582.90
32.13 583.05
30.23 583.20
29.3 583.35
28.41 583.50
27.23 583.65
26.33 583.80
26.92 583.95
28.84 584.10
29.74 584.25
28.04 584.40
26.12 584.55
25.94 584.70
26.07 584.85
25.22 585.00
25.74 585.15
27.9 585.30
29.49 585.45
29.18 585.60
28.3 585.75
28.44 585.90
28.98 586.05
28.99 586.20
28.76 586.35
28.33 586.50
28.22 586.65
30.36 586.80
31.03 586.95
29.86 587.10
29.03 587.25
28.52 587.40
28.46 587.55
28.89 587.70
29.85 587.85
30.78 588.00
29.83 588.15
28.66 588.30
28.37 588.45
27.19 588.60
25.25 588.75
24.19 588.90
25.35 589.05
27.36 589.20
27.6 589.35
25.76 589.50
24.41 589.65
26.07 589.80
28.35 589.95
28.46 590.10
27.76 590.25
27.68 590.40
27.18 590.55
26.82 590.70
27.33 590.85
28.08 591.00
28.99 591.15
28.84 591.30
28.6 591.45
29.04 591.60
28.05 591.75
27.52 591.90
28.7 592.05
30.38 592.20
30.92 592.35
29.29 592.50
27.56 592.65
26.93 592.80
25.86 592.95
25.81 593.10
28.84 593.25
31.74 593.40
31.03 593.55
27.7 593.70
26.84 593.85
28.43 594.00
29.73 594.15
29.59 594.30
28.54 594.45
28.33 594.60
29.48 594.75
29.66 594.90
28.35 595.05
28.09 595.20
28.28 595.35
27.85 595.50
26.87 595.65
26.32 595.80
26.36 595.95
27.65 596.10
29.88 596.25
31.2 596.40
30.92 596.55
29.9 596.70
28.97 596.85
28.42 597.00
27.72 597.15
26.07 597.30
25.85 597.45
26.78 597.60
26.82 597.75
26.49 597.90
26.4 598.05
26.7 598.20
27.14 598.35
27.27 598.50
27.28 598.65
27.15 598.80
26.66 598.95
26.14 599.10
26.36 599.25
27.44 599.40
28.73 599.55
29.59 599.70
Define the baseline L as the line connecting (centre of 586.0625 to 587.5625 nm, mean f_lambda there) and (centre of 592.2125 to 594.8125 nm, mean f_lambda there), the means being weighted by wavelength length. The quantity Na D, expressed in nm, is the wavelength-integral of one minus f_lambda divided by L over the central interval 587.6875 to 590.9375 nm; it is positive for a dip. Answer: 0.18 nm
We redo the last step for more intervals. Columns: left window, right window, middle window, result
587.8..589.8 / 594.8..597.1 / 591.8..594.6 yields -0.06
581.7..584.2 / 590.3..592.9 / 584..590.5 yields 0.33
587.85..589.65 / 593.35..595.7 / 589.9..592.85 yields -0.04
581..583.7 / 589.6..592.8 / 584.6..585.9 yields 0.11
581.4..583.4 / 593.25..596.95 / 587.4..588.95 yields 0.12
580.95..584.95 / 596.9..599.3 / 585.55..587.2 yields -0.02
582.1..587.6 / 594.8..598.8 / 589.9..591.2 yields 0.03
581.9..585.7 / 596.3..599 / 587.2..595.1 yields 0.05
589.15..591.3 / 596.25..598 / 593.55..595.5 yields -0.06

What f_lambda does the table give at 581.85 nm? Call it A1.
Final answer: 33.98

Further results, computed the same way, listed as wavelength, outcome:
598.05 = 26.4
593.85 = 26.84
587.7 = 28.89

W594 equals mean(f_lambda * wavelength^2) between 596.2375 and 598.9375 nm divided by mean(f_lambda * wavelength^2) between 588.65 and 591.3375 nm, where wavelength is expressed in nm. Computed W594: 1.06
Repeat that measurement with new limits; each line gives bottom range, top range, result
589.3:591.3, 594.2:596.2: 1.05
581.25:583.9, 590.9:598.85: 0.96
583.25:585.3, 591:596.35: 1.08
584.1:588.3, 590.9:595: 1.03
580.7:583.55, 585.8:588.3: 0.98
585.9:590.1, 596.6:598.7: 1.00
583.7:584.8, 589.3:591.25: 1.02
